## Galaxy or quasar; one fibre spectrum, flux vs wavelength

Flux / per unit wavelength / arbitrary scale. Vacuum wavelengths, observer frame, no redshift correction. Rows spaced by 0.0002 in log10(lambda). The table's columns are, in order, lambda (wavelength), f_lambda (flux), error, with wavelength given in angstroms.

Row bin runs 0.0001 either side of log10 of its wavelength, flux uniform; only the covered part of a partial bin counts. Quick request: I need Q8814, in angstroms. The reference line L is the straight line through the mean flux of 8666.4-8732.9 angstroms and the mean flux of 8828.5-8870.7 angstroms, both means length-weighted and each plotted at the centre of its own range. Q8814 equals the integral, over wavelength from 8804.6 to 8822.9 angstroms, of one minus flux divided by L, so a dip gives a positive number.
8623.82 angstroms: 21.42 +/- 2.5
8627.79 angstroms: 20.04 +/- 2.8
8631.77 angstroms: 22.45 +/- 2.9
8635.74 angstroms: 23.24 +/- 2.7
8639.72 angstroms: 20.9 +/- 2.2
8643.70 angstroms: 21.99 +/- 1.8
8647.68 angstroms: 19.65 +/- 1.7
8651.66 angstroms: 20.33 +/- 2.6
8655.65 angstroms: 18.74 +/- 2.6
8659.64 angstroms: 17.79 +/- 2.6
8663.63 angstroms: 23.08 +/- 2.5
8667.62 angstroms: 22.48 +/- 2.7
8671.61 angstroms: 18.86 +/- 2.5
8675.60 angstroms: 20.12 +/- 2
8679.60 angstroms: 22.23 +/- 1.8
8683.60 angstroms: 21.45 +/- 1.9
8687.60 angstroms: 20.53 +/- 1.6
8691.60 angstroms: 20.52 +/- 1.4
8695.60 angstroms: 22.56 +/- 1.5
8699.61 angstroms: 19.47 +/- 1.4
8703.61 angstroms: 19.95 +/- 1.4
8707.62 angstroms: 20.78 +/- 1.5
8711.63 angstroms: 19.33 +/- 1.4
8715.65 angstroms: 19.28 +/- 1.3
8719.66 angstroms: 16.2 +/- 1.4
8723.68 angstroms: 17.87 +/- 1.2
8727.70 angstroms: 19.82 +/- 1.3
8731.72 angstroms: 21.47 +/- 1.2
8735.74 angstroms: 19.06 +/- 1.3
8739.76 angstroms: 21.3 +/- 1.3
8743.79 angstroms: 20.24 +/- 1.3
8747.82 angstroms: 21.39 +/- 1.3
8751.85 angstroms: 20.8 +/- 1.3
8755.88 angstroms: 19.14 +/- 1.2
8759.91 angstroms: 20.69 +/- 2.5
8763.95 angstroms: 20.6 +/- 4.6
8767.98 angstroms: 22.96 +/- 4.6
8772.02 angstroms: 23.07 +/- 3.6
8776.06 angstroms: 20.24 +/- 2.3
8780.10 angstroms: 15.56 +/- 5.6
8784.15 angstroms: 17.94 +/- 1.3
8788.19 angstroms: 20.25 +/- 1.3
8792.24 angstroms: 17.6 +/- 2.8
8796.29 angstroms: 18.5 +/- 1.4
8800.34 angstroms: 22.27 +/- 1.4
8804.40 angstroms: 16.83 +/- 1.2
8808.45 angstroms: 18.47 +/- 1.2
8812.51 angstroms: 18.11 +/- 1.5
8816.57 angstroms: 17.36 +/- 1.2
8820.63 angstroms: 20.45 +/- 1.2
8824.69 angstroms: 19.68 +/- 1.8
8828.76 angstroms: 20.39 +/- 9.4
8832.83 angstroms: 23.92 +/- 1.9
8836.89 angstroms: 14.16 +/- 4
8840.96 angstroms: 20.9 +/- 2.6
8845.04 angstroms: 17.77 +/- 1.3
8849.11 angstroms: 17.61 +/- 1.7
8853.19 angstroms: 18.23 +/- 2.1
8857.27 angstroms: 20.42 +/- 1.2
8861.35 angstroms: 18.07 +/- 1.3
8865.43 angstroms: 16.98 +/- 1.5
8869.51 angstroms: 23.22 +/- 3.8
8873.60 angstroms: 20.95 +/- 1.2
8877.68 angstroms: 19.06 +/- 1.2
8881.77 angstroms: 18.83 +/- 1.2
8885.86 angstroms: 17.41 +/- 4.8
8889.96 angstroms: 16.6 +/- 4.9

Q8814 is 0.9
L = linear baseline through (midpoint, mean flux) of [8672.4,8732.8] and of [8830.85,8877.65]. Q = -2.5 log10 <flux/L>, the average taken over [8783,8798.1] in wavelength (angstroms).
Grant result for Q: 0.06 mag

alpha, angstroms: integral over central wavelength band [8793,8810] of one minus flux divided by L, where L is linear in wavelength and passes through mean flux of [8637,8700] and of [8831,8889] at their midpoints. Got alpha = 0.6 angstroms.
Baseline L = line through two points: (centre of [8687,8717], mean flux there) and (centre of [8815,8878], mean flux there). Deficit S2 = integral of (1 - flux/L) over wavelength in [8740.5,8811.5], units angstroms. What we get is 0.1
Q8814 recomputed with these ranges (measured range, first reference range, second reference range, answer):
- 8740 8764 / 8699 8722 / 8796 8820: -2.0 angstroms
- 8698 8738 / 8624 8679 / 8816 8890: 1.8 angstroms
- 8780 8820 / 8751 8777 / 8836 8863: 2.9 angstroms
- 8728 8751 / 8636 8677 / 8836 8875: -0.9 angstroms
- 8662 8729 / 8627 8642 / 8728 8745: 2.4 angstroms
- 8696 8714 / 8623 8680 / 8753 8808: 0.2 angstroms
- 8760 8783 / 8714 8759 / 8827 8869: -1.1 angstroms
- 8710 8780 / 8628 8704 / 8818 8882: 0.5 angstroms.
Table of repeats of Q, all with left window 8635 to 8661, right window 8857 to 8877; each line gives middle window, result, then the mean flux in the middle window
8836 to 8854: 0.11 mag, 17.9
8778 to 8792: 0.12 mag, 17.9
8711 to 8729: 0.10 mag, 18.4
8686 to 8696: -0.04 mag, 21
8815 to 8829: 0.03 mag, 19.4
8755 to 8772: -0.06 mag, 21.2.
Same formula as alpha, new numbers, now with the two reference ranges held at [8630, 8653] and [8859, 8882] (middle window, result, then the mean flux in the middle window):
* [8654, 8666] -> 0.74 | 20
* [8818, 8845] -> 0.28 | 19.7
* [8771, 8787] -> 1.04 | 19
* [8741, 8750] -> -0.11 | 20.8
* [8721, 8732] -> 0.81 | 19.2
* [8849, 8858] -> 0.44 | 18.7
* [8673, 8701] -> 0.15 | 21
